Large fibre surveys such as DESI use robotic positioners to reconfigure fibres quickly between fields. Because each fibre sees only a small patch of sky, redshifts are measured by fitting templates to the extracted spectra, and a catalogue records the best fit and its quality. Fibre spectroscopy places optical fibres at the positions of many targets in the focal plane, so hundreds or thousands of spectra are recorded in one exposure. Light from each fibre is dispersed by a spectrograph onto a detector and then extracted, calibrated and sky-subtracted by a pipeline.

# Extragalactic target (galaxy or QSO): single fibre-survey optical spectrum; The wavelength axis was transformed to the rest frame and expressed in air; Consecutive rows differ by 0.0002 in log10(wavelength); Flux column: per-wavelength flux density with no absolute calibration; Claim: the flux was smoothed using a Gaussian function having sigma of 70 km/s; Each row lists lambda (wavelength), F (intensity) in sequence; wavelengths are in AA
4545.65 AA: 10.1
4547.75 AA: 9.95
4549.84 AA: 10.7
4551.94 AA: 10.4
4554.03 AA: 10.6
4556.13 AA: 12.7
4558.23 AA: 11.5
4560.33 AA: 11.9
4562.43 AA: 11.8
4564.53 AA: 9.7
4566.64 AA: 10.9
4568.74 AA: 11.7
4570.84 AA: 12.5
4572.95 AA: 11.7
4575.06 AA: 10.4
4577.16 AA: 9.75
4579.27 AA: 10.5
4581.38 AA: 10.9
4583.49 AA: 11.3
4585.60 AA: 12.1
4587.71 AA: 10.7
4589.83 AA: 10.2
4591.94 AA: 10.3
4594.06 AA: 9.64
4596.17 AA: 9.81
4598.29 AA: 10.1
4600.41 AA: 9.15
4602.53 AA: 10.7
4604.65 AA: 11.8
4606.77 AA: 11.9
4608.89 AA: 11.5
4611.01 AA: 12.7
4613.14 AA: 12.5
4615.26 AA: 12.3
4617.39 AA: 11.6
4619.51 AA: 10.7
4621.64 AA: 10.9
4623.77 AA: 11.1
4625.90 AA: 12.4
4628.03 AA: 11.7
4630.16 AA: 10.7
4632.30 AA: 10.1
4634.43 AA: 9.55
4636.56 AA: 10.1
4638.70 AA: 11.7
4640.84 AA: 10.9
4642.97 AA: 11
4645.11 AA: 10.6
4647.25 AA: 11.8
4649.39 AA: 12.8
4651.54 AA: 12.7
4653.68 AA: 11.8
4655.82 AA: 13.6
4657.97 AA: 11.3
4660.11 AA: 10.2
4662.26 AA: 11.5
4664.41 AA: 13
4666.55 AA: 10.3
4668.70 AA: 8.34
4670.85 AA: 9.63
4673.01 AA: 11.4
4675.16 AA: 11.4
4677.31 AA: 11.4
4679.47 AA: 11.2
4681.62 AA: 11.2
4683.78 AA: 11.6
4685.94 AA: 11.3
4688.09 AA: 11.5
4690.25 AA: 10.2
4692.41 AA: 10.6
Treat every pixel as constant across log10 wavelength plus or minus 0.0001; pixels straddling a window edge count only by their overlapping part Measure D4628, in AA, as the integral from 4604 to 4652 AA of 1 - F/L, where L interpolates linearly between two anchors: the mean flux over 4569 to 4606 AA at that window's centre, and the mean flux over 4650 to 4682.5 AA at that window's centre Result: -1.81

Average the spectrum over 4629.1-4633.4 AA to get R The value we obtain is 10.4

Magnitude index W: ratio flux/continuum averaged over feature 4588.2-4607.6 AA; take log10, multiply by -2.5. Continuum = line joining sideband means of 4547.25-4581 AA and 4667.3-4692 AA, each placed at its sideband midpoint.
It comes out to 0.06 mag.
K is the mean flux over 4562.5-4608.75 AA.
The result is 10.8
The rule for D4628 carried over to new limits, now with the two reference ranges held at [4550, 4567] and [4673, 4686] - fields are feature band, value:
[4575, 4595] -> 1.10 AA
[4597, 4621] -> -0.19 AA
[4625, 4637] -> 0.55 AA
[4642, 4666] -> -1.05 AA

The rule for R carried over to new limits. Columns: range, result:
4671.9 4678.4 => 11.4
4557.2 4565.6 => 11.2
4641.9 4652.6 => 11.8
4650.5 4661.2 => 11.9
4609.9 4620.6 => 12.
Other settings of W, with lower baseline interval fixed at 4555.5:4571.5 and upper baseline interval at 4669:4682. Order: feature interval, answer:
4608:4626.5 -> -0.05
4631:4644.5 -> 0.05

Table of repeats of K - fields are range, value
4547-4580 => 11.1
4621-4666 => 11.4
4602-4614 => 11.9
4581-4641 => 11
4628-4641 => 10.6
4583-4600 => 10.4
